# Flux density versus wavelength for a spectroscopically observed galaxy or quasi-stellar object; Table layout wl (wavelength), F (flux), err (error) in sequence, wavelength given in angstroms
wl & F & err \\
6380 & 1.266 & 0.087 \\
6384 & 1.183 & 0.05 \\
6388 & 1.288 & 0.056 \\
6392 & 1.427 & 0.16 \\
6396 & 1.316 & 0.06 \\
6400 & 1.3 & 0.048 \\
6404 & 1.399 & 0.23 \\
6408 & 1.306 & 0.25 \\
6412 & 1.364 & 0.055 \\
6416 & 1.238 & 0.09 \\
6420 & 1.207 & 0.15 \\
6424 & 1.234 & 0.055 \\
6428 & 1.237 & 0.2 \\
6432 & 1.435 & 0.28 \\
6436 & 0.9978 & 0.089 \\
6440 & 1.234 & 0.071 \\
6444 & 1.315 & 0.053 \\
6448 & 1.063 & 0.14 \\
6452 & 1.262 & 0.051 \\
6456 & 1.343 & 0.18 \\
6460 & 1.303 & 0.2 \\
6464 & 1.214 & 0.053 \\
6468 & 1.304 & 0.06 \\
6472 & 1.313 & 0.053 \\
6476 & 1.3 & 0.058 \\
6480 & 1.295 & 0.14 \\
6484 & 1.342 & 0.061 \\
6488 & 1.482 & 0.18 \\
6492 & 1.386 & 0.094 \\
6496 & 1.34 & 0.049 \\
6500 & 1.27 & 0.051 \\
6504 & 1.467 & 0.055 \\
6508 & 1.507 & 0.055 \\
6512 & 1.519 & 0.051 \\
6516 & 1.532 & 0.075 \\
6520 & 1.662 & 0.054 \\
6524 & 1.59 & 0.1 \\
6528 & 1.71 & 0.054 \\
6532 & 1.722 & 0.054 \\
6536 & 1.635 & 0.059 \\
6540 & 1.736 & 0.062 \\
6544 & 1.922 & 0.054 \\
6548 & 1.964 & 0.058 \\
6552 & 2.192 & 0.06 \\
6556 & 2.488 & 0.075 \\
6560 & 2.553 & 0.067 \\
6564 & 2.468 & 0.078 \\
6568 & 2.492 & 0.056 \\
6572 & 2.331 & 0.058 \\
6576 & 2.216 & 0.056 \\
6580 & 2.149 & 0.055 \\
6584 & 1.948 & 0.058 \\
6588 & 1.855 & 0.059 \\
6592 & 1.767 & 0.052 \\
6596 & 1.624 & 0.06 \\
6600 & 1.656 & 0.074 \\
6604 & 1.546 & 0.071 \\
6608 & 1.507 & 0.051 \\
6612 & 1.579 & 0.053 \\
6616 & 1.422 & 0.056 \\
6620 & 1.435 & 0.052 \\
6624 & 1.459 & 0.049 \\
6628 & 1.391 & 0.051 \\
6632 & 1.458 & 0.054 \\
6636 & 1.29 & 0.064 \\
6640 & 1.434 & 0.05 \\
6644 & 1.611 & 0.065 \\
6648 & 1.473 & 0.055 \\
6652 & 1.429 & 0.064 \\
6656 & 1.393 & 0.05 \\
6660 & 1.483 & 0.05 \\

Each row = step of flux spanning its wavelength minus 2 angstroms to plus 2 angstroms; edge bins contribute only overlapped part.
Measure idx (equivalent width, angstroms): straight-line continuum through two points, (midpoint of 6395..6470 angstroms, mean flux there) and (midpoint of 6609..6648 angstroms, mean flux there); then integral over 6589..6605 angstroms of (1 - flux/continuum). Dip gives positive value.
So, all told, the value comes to -2.72 angstroms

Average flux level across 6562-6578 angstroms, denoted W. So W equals 2.38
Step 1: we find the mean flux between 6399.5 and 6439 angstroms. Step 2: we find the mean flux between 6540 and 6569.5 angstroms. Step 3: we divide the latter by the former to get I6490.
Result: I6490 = 1.78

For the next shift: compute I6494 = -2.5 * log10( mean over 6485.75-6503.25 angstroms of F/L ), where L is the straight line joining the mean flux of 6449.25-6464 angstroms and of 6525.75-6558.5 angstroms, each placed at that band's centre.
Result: 0.14 mag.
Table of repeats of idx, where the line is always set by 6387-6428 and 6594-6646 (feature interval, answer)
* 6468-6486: 0.7 angstroms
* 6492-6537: -4.2 angstroms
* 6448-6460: 0.7 angstroms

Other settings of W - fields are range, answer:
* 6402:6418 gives 1.33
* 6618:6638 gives 1.41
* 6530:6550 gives 1.8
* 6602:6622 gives 1.5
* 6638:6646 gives 1.52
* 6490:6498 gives 1.36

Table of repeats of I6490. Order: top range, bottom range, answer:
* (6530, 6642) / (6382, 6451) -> 1.44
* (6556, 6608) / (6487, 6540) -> 1.33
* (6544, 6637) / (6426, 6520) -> 1.40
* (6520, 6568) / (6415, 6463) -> 1.62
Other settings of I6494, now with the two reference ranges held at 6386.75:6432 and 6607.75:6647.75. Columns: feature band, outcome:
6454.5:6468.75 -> 0.05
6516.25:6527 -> -0.17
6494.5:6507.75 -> -0.01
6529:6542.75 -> -0.22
